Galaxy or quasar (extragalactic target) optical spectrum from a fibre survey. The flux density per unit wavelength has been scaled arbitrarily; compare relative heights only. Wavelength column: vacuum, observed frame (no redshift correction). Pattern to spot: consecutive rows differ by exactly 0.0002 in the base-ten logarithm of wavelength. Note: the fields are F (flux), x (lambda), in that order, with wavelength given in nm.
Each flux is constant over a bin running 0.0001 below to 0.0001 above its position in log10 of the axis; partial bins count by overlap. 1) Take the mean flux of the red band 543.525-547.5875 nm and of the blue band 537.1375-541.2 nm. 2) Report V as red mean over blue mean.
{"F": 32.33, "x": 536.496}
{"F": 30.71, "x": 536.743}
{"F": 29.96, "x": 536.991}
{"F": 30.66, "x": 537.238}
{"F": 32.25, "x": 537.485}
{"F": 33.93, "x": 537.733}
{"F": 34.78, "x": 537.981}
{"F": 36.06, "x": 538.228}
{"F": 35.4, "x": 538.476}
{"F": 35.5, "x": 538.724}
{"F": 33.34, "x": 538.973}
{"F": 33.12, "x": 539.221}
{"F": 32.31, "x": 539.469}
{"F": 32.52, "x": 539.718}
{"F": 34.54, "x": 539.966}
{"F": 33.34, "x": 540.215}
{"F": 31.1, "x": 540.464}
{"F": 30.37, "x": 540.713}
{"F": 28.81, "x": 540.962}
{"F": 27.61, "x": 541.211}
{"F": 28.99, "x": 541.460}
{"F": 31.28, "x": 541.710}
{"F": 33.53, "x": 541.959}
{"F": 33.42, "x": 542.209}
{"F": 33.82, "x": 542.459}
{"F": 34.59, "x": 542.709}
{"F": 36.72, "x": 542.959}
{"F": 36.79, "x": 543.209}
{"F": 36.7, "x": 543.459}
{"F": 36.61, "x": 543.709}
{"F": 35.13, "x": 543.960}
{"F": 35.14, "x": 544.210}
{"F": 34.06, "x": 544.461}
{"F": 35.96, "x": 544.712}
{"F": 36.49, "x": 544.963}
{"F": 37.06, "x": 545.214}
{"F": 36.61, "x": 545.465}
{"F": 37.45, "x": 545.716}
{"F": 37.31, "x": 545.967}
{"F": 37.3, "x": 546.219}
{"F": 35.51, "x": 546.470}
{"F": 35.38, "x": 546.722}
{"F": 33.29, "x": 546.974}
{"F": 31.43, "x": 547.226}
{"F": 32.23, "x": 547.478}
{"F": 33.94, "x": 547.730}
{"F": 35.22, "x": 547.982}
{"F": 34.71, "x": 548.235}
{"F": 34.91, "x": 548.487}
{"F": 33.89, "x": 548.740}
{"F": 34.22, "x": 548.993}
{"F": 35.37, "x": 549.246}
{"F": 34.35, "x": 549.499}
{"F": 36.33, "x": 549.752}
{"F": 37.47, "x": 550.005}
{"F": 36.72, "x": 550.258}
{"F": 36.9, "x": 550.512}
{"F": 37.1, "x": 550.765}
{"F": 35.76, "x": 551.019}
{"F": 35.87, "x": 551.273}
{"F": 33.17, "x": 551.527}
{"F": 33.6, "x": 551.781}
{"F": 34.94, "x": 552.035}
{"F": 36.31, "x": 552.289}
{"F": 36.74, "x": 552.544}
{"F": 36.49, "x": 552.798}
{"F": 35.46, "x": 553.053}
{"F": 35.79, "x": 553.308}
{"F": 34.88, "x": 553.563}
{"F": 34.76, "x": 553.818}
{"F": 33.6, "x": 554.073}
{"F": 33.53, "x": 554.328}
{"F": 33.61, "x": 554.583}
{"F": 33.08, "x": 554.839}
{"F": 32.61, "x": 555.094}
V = 1.1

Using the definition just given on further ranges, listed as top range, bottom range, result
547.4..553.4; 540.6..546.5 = 1.03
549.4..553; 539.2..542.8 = 1.12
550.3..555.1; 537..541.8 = 1.08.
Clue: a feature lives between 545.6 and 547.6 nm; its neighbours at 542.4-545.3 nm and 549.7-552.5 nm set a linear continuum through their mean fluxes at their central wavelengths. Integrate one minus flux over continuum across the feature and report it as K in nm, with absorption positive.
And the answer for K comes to 0.05 nm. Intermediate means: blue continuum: 35.8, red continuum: 35.8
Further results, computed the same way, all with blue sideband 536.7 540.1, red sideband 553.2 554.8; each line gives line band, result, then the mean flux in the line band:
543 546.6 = -0.28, 36.3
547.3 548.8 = -0.01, 34.1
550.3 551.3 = -0.07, 36.5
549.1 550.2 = -0.06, 35.9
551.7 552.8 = -0.05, 35.6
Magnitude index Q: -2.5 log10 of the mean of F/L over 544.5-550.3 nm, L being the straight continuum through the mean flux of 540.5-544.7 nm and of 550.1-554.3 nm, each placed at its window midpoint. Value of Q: -0.028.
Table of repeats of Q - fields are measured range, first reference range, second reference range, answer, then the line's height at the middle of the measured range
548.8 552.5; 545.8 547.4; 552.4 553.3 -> 0.01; 35.7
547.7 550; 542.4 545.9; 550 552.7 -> 0.03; 35.9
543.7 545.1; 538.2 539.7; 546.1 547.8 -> -0.04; 34.1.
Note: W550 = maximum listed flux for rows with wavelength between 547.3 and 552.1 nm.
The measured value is 37.47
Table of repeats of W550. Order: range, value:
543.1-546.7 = 37.45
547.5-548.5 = 35.22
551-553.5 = 36.74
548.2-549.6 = 35.37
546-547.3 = 37.3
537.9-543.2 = 36.72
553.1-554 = 35.79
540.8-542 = 33.53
